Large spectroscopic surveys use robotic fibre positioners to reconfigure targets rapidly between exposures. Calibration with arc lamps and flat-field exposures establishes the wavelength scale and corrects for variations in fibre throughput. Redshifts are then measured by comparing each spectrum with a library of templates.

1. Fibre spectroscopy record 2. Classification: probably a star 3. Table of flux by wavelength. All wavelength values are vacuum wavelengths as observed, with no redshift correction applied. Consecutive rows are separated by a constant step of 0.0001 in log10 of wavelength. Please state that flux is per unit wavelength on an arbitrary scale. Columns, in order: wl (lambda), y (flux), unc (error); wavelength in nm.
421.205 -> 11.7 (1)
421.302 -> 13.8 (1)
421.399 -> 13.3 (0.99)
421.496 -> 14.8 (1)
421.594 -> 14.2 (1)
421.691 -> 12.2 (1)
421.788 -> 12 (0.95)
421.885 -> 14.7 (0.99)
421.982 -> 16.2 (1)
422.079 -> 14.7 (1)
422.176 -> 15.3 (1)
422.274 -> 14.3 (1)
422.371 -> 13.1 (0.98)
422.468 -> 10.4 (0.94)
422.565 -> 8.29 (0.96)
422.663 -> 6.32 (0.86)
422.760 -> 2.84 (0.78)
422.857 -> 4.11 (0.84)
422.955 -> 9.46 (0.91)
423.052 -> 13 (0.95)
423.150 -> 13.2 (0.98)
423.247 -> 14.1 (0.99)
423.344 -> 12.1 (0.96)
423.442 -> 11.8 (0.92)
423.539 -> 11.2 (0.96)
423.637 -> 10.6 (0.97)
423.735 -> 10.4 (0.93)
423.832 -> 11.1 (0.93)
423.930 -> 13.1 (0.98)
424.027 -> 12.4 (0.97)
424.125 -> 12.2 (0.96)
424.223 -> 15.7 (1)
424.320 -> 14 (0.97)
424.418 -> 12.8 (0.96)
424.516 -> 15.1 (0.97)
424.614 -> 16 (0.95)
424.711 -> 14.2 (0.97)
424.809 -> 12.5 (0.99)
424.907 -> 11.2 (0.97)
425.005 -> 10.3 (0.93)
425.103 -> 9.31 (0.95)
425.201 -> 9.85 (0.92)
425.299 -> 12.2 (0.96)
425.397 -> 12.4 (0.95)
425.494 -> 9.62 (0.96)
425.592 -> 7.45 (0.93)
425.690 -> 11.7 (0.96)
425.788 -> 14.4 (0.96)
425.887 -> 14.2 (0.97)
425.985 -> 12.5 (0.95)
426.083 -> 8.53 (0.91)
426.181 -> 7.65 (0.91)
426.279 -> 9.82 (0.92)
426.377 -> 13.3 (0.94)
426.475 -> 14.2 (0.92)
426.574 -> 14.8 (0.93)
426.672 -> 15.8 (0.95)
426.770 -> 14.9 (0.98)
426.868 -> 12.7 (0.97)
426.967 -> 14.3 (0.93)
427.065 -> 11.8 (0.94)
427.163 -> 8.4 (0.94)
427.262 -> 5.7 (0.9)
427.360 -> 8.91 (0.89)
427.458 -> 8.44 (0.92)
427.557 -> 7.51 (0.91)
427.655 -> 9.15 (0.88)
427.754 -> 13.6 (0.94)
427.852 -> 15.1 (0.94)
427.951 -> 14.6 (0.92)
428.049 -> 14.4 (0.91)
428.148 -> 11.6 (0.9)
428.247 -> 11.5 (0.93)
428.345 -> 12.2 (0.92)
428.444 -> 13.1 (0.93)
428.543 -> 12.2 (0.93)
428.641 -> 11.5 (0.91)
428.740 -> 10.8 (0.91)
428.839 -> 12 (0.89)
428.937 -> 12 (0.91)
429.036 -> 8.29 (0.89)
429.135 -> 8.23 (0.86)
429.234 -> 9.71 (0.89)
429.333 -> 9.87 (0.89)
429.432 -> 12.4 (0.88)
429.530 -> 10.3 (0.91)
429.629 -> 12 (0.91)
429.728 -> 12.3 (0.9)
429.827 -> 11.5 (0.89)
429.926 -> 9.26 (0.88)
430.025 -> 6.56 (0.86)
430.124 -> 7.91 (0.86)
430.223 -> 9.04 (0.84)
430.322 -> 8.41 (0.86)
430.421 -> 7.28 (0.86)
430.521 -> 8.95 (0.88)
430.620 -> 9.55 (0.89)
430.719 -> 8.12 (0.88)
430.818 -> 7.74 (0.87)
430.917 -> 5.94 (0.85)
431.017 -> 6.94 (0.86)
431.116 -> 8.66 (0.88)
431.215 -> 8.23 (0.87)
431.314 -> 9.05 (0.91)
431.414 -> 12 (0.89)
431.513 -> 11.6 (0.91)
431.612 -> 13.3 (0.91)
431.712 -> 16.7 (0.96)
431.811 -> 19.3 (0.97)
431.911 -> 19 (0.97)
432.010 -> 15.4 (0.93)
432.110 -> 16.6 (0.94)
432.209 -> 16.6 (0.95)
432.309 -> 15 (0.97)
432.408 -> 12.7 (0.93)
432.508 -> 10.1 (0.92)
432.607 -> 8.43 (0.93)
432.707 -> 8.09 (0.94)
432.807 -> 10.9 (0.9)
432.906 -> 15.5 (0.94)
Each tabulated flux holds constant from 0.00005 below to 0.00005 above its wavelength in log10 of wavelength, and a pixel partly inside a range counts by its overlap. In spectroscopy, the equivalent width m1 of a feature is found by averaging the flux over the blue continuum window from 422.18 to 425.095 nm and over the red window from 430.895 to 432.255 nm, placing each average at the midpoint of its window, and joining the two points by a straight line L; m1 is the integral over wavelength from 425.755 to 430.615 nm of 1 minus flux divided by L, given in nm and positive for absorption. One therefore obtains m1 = 0.50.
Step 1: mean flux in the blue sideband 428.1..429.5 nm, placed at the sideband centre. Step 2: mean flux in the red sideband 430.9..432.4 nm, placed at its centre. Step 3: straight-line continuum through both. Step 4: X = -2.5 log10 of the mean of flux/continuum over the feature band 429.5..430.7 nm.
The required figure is 0.27 mag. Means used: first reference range 11.1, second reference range 13.1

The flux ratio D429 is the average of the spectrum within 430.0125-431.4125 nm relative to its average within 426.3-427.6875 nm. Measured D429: 0.72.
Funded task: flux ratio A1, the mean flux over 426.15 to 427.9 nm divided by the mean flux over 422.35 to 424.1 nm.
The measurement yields 1.10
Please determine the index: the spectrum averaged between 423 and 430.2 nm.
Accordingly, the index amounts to 11.6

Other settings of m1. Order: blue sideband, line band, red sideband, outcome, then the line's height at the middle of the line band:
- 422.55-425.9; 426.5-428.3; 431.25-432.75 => 0.059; 12.3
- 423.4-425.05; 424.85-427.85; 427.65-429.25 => 0.252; 12.3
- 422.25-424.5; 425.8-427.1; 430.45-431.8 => -0.244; 10.7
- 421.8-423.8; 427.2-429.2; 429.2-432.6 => 0.028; 11.2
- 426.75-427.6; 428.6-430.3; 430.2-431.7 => -0.108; 9.57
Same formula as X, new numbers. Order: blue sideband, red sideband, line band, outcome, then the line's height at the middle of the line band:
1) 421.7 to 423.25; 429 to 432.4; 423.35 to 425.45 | -0.10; 11.2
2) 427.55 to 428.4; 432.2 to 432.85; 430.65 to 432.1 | -0.01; 11.6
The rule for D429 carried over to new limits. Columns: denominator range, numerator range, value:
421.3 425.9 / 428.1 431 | 0.83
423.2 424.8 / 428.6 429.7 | 0.83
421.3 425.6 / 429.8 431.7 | 0.76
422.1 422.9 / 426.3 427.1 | 1.45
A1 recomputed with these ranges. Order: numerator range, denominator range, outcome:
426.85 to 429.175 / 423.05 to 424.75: 0.86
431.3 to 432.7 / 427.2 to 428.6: 1.24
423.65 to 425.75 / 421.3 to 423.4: 1.02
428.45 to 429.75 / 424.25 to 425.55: 0.89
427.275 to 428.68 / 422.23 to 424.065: 1.09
